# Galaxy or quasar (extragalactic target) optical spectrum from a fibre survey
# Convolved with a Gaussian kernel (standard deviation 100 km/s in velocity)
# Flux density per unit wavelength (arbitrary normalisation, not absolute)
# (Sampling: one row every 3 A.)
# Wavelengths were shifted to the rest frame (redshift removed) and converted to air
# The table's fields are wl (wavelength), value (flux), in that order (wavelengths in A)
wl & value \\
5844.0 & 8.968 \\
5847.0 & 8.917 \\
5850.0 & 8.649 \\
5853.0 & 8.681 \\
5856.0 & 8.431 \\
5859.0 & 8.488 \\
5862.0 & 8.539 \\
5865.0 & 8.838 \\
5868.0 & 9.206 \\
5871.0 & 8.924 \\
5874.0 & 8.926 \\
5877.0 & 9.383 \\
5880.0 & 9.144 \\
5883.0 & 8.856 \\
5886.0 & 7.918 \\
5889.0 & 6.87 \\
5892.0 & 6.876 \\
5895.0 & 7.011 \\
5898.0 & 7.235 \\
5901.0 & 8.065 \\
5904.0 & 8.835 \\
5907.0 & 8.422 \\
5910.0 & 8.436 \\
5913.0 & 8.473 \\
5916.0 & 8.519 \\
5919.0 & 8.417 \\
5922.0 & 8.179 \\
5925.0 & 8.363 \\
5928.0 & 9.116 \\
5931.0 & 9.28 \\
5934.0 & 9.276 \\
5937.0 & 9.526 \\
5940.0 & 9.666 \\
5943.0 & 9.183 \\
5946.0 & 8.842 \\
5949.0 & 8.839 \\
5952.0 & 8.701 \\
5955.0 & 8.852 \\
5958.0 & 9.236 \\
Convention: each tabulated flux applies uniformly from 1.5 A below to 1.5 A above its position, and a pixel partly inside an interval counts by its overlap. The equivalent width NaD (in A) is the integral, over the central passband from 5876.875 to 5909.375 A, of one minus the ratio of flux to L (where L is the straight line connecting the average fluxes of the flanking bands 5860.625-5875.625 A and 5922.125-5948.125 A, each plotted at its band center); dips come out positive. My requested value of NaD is 3.47 A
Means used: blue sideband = 8.89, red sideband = 9.1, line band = 8.01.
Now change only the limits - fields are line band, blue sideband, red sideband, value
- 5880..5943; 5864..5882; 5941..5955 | 4.1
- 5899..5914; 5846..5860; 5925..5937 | 1.0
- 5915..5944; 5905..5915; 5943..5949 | -0.8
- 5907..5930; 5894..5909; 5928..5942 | 0.4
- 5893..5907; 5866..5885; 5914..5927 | 1.4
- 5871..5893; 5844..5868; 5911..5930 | 0.7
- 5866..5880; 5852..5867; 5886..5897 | -2.0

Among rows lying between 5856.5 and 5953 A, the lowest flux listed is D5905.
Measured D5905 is 6.87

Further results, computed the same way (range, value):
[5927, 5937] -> 9.116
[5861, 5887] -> 7.918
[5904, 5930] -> 8.179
